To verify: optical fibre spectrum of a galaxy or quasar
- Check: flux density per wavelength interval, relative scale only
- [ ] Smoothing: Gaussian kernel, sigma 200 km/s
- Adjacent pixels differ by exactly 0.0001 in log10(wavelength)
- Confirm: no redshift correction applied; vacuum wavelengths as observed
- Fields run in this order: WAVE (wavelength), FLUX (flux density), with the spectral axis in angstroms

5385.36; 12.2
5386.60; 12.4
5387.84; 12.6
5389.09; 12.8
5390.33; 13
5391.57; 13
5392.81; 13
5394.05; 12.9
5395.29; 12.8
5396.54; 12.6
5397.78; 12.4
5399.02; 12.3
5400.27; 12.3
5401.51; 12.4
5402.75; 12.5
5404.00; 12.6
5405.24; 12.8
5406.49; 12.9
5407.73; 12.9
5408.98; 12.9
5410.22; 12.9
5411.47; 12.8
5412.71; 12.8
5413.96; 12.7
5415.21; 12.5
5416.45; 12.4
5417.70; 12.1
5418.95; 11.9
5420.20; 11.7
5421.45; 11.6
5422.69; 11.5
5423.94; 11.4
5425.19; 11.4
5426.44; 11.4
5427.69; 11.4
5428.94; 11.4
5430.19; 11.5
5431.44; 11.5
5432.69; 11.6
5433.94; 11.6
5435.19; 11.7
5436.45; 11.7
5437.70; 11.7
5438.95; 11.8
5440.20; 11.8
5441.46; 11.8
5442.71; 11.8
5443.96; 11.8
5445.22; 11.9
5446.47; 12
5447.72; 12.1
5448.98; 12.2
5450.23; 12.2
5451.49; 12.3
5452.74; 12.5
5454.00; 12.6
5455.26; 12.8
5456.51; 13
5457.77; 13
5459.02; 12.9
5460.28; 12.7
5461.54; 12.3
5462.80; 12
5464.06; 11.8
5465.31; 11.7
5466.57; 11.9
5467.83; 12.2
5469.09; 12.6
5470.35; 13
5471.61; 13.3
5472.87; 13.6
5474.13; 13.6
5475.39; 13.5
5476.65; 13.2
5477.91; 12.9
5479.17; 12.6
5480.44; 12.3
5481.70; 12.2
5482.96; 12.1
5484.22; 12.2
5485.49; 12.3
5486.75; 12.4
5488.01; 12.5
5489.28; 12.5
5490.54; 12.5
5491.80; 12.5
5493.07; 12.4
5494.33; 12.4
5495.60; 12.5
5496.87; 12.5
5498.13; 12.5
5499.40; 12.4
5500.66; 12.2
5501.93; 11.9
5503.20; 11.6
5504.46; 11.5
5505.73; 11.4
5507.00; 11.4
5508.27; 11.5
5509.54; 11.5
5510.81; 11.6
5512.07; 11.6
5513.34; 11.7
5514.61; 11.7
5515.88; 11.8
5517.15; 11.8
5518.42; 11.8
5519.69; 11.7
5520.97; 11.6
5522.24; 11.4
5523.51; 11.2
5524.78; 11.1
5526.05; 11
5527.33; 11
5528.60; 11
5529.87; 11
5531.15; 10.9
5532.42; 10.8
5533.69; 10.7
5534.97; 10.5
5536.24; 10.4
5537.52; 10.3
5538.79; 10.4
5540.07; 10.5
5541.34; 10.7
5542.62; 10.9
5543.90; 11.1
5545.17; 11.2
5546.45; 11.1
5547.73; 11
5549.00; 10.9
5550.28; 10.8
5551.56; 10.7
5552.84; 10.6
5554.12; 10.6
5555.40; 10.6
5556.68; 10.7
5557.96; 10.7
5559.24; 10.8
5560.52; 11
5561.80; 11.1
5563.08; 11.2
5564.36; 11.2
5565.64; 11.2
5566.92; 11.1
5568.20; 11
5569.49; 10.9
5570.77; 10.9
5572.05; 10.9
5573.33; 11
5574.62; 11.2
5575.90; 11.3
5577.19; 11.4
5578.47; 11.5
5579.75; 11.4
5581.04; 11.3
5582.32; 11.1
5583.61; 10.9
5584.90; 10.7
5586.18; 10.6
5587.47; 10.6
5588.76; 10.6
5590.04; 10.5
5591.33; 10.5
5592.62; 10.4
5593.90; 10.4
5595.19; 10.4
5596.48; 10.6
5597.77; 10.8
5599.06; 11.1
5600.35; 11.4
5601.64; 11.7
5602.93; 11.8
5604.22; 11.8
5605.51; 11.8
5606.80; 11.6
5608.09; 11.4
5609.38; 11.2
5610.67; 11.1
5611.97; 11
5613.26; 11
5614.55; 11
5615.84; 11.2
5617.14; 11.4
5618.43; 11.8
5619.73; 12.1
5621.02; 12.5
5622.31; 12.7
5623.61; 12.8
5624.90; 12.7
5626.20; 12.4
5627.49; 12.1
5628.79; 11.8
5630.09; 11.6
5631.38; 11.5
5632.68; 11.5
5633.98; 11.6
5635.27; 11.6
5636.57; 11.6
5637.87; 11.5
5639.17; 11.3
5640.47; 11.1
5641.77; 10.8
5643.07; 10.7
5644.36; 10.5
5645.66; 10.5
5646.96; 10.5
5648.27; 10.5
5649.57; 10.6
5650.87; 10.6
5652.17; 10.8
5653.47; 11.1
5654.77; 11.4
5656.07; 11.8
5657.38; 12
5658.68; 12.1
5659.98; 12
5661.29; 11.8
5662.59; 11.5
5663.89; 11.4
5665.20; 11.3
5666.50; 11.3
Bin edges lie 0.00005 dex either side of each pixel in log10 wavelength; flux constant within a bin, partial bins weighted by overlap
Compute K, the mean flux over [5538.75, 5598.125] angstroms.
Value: 10.9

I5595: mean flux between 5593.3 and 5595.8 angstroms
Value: 10.4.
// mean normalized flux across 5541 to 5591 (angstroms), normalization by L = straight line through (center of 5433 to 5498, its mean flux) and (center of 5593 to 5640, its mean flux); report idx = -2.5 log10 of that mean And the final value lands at 0.08 mag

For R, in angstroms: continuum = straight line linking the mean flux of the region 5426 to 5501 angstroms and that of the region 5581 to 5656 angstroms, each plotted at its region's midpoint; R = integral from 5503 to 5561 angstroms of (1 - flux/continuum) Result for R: 3.7 angstroms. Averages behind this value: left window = 12.3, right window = 11.2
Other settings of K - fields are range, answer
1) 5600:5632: 11.7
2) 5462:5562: 11.7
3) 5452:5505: 12.5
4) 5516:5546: 11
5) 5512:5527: 11.5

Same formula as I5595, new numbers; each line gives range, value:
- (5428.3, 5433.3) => 11.5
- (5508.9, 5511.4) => 11.5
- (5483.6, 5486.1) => 12.2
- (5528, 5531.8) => 11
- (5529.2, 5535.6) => 10.8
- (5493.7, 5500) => 12.5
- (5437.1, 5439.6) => 11.8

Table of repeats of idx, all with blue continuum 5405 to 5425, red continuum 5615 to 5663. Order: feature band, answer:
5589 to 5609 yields 0.06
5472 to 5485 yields -0.06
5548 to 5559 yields 0.11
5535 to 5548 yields 0.11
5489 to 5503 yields -0.03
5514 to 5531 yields 0.05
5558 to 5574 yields 0.07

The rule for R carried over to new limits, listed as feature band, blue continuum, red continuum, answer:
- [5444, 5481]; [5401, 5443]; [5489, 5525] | -1.87 angstroms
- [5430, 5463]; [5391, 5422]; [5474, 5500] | 1.15 angstroms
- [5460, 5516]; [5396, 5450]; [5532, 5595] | -3.74 angstroms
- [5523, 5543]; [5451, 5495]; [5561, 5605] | 1.64 angstroms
